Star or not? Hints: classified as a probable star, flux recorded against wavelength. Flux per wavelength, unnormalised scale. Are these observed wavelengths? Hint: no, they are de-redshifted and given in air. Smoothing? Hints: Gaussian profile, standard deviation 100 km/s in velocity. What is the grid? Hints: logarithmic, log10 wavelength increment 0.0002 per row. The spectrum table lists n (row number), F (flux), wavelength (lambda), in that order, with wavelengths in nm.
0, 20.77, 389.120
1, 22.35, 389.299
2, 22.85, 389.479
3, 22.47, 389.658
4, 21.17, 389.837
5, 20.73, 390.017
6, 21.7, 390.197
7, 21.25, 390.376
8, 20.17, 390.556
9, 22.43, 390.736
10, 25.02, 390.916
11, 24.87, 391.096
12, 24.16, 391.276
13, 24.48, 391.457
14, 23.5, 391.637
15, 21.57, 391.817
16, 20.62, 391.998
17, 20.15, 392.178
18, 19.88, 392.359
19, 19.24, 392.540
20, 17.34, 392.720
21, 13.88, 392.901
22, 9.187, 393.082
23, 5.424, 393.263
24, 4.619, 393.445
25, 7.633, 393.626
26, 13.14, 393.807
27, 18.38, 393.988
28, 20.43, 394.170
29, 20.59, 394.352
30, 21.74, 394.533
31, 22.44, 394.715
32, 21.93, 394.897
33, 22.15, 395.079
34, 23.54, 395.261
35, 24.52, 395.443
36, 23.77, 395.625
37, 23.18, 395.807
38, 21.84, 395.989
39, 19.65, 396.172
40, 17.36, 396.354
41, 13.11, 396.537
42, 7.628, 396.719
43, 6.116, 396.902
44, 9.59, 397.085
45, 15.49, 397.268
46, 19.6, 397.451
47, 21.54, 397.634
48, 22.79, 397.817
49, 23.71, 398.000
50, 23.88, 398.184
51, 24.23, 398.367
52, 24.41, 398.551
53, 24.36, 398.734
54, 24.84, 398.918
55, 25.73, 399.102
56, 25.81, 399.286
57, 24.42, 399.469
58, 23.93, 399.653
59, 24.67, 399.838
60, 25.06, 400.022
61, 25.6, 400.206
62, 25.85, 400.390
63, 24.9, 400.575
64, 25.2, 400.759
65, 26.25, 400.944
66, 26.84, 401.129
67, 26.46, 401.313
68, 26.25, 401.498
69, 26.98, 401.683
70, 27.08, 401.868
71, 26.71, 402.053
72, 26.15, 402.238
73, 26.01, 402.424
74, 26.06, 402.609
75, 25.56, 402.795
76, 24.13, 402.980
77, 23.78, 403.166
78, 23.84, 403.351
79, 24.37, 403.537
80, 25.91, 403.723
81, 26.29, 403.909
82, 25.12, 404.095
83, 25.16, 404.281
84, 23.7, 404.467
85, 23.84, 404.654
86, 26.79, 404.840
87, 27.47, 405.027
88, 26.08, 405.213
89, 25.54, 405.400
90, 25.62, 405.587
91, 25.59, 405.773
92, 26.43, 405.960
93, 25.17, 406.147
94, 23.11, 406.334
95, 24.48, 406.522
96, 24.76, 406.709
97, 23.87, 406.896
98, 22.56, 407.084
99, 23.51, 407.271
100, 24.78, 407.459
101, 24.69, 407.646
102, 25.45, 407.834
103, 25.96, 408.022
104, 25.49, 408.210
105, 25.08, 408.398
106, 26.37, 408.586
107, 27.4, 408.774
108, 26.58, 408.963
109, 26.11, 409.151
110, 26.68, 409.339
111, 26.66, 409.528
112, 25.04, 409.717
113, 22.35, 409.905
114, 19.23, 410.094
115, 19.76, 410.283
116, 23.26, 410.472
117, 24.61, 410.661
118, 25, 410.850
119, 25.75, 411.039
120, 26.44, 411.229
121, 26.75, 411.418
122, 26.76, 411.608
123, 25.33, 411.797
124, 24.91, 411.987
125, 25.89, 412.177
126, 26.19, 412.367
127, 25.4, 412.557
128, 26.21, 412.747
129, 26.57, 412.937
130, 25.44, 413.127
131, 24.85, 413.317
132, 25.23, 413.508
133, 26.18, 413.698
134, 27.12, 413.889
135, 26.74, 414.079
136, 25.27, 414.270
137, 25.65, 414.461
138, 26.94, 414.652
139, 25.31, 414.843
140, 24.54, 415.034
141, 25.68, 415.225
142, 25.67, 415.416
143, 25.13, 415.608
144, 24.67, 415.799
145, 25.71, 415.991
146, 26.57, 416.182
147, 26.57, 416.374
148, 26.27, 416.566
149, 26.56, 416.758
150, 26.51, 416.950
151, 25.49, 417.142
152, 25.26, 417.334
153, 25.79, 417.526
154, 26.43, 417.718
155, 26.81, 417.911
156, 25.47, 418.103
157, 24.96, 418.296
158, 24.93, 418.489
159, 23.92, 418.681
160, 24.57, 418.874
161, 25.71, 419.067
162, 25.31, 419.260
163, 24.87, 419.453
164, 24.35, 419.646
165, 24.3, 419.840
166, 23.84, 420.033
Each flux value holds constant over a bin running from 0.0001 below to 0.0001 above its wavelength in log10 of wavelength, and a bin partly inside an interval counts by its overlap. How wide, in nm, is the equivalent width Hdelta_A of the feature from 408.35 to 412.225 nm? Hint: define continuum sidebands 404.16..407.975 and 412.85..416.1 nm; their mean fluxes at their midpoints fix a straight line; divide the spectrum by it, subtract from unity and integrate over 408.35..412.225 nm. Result 0.043 nm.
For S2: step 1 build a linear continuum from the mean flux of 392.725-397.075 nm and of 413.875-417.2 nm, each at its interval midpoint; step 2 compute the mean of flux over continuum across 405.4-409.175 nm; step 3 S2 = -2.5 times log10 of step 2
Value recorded -0.14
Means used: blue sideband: 16.5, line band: 25.1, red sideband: 25.9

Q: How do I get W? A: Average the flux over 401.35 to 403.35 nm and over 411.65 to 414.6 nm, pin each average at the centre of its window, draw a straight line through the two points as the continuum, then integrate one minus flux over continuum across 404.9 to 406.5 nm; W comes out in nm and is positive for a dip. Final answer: 0.01 nm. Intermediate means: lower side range 25.8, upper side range 25.8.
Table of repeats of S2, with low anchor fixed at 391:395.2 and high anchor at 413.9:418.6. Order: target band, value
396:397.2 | 0.43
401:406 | -0.19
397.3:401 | -0.20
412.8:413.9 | -0.04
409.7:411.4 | 0.02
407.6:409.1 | -0.12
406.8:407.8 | -0.05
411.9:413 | -0.06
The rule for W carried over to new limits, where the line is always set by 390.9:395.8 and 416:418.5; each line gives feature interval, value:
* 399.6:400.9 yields -0.25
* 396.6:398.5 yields 0.26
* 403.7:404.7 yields -0.13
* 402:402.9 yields -0.18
